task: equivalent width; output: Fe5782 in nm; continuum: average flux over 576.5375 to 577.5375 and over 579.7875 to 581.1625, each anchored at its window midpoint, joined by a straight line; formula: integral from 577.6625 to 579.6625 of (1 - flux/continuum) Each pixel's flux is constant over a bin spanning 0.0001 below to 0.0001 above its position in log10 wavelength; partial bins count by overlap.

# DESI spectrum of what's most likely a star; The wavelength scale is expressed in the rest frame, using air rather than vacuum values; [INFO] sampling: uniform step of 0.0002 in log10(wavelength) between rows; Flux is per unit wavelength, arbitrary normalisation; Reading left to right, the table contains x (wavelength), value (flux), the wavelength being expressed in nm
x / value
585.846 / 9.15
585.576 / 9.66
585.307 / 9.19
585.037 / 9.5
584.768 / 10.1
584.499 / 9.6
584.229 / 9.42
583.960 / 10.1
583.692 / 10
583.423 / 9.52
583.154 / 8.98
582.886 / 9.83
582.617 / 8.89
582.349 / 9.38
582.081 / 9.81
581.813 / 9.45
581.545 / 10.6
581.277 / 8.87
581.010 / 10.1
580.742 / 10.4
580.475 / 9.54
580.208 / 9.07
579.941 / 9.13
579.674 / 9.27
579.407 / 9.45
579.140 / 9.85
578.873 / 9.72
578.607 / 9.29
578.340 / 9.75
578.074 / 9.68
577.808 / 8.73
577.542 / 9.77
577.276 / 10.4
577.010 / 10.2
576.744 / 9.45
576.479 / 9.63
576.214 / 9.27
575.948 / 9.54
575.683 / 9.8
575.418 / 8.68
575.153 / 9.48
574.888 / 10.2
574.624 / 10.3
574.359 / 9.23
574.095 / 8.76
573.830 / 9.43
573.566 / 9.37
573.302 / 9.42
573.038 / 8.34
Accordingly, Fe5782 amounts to 0.07 nm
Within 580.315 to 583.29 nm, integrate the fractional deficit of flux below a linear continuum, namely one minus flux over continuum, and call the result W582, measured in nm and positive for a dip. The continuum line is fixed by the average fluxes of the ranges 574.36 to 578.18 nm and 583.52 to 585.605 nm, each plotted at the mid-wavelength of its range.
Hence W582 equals 0.02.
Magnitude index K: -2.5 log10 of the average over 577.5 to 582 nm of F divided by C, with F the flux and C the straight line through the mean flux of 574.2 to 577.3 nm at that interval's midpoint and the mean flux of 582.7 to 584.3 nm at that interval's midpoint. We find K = 0.01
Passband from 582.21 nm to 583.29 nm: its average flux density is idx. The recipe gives 9.27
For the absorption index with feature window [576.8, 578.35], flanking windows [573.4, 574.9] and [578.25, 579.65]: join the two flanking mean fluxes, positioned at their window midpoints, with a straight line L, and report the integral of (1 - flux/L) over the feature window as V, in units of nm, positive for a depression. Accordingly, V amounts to -0.03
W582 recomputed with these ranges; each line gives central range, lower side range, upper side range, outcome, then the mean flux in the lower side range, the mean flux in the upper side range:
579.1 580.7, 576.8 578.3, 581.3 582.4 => 0.054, 9.74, 9.75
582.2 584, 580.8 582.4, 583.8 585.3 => 0.041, 9.75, 9.7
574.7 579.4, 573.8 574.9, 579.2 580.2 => -0.103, 9.53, 9.3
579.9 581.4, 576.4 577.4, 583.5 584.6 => 0.046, 9.93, 9.77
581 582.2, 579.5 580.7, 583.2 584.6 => -0.032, 9.35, 9.68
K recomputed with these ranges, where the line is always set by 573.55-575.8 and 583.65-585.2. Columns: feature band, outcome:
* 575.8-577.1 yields -0.01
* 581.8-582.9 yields 0.03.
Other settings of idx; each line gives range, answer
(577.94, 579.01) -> 9.61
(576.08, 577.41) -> 9.79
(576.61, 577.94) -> 9.71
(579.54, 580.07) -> 9.2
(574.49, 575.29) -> 9.98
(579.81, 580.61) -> 9.26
